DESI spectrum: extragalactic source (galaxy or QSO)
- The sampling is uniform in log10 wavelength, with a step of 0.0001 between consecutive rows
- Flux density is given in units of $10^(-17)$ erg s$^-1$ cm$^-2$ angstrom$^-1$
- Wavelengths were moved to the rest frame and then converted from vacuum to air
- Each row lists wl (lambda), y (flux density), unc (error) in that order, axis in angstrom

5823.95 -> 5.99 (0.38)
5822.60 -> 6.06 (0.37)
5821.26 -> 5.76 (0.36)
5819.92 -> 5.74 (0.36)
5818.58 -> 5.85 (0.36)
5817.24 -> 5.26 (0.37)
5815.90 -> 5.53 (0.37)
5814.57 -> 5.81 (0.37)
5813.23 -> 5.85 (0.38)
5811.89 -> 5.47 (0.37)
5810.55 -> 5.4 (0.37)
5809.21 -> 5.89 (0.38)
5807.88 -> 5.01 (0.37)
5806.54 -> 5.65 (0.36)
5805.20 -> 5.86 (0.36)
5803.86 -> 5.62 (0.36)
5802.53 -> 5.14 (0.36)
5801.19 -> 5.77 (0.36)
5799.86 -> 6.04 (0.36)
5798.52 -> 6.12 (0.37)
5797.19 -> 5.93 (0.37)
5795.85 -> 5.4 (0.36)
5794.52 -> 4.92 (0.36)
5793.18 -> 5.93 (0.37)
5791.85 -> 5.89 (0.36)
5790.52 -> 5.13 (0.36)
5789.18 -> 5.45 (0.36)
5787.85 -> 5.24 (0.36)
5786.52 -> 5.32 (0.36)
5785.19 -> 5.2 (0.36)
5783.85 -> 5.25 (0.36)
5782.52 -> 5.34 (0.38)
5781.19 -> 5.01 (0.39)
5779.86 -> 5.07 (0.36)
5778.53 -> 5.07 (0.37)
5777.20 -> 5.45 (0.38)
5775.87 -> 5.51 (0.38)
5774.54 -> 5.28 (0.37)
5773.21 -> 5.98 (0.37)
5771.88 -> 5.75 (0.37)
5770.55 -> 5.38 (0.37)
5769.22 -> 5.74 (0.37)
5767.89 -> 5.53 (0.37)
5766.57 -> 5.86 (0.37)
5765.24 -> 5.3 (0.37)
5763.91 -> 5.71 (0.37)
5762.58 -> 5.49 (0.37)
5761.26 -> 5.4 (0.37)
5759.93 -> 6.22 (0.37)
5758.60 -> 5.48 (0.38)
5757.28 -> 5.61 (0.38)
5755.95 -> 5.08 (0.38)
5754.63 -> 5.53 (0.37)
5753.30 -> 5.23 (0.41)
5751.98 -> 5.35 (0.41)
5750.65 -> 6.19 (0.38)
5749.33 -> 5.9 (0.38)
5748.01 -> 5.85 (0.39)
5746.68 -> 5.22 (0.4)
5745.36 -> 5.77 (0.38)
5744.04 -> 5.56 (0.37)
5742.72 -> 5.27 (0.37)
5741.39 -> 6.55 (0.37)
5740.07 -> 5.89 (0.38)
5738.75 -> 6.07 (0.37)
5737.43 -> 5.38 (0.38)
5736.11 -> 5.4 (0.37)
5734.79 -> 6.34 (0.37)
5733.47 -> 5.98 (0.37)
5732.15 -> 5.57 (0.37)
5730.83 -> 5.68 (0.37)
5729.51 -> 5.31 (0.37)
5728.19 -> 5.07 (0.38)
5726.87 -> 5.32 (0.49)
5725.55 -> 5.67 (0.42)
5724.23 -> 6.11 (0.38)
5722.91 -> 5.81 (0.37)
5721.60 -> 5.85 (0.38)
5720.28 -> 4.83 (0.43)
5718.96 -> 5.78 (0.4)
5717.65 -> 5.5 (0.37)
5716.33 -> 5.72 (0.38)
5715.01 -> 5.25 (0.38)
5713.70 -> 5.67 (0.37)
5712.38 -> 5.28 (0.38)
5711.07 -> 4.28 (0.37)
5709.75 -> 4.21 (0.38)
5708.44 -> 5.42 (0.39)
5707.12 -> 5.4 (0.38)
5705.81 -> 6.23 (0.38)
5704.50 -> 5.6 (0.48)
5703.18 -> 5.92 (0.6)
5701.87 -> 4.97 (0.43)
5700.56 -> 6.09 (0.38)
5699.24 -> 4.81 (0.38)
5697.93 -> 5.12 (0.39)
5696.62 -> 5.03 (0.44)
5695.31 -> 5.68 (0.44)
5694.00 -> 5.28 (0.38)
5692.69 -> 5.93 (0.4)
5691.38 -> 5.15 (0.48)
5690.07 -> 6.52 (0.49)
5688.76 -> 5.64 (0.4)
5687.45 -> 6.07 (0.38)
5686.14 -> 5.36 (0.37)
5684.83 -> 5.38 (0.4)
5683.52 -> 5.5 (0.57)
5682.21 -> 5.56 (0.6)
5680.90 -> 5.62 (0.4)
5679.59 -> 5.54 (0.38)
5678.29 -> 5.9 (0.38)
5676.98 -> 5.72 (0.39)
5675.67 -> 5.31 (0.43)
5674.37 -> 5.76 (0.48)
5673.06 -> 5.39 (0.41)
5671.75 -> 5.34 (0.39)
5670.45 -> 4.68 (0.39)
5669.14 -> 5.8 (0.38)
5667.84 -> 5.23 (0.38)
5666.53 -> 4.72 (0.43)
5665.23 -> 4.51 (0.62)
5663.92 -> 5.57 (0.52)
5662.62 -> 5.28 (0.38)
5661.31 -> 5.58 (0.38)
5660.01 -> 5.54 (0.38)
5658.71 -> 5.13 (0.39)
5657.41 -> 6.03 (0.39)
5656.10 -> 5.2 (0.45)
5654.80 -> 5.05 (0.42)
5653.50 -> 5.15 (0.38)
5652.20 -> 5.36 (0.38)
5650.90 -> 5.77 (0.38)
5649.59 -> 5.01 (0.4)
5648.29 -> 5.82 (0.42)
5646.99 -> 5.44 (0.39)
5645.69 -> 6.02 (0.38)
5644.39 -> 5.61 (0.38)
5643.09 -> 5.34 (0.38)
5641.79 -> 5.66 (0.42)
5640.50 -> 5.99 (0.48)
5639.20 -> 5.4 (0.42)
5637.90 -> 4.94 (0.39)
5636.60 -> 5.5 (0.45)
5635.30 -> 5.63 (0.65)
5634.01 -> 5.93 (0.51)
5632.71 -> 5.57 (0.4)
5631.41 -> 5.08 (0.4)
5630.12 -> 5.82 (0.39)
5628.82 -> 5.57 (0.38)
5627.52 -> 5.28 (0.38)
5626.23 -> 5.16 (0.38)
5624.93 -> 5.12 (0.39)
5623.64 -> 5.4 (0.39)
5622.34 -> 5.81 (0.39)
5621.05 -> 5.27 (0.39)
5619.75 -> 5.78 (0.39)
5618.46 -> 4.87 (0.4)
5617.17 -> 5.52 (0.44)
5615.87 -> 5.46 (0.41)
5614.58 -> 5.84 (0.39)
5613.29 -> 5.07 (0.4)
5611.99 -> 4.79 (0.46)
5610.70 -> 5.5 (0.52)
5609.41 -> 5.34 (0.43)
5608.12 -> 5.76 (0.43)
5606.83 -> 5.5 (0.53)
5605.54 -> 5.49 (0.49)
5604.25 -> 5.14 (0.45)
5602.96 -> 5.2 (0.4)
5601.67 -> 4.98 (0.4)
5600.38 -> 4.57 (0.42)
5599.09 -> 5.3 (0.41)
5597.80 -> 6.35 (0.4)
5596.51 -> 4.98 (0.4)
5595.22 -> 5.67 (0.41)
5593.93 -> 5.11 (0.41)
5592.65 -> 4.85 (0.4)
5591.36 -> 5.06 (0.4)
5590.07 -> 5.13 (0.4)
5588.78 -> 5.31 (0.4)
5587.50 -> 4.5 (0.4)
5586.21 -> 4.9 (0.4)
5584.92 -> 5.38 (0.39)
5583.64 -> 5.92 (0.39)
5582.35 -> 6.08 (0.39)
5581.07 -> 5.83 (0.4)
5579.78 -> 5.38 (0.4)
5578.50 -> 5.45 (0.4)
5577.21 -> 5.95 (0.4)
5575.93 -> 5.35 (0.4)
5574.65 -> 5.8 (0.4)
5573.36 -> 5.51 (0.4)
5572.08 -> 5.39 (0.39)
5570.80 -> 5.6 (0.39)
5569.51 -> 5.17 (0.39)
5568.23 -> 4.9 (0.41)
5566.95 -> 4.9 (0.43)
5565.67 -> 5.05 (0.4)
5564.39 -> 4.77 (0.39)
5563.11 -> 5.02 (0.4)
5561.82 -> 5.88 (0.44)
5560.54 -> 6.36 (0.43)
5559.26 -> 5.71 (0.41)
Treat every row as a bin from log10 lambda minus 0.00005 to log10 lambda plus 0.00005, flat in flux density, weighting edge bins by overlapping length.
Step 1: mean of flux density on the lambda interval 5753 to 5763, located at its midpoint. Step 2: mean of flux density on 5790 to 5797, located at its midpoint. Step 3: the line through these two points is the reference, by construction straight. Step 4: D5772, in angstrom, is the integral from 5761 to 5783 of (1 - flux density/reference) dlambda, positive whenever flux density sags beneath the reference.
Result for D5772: 0.2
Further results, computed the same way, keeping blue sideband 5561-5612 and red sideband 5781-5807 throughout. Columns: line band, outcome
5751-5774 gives -0.4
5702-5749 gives -0.9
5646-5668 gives 0.3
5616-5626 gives -0.1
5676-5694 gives -0.8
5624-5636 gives -0.2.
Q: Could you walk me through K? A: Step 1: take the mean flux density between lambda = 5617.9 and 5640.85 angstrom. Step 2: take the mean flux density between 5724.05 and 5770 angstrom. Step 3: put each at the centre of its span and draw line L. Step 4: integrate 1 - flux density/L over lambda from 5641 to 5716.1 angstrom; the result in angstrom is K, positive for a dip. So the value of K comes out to 1.3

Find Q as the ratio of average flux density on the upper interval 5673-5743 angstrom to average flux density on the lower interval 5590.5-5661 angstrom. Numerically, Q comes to 1.03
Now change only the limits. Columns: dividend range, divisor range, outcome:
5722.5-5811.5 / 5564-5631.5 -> 1.04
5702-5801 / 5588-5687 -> 1.03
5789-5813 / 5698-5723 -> 1.04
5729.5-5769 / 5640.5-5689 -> 1.04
